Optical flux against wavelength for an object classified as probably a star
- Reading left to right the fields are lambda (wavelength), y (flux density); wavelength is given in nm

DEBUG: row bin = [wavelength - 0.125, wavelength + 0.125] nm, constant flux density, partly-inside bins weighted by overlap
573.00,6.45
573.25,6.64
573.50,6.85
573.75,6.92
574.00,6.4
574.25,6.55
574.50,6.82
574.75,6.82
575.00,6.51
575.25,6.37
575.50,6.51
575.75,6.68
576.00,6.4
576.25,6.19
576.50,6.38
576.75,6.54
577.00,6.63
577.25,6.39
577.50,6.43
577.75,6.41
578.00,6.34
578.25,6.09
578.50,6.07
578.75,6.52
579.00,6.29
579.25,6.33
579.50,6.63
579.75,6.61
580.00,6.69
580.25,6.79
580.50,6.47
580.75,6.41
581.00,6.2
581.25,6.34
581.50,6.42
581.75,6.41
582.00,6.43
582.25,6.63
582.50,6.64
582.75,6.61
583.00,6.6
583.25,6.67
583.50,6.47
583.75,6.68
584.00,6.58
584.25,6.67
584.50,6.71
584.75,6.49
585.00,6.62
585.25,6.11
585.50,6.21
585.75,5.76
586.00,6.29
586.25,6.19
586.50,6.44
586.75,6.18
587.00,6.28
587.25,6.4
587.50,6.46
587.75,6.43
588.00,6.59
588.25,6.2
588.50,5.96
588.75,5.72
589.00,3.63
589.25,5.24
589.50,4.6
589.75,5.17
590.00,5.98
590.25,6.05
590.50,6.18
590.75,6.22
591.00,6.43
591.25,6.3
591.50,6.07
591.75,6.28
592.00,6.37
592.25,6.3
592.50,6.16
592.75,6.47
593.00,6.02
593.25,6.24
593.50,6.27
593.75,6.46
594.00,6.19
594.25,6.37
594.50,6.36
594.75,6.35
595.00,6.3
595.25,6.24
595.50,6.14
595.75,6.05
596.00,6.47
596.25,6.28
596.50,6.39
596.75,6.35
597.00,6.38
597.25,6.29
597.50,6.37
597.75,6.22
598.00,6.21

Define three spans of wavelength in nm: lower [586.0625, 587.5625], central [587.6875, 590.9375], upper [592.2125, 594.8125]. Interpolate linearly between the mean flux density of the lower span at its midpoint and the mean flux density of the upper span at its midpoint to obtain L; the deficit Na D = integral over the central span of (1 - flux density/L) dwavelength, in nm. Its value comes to 0.32 nm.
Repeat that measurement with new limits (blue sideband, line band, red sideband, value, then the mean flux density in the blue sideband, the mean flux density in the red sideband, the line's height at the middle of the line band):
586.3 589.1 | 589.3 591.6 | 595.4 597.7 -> 0.10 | 6.05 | 6.3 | 6.13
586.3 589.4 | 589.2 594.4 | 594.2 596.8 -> 0.05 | 5.96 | 6.3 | 6.13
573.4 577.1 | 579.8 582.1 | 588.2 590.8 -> -0.12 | 6.57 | 5.5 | 6.14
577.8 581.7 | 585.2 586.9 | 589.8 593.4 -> 0.03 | 6.41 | 6.2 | 6.3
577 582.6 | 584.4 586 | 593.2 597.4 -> 0.02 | 6.44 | 6.3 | 6.39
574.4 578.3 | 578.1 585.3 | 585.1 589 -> -0.22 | 6.47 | 6.13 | 6.3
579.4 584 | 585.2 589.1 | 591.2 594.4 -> 0.21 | 6.54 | 6.27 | 6.41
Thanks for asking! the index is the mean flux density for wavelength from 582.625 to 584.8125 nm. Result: 6.61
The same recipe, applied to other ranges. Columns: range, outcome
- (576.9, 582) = 6.42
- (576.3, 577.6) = 6.46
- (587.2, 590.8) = 5.77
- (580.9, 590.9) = 6.19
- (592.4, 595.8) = 6.26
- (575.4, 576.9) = 6.45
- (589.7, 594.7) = 6.21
